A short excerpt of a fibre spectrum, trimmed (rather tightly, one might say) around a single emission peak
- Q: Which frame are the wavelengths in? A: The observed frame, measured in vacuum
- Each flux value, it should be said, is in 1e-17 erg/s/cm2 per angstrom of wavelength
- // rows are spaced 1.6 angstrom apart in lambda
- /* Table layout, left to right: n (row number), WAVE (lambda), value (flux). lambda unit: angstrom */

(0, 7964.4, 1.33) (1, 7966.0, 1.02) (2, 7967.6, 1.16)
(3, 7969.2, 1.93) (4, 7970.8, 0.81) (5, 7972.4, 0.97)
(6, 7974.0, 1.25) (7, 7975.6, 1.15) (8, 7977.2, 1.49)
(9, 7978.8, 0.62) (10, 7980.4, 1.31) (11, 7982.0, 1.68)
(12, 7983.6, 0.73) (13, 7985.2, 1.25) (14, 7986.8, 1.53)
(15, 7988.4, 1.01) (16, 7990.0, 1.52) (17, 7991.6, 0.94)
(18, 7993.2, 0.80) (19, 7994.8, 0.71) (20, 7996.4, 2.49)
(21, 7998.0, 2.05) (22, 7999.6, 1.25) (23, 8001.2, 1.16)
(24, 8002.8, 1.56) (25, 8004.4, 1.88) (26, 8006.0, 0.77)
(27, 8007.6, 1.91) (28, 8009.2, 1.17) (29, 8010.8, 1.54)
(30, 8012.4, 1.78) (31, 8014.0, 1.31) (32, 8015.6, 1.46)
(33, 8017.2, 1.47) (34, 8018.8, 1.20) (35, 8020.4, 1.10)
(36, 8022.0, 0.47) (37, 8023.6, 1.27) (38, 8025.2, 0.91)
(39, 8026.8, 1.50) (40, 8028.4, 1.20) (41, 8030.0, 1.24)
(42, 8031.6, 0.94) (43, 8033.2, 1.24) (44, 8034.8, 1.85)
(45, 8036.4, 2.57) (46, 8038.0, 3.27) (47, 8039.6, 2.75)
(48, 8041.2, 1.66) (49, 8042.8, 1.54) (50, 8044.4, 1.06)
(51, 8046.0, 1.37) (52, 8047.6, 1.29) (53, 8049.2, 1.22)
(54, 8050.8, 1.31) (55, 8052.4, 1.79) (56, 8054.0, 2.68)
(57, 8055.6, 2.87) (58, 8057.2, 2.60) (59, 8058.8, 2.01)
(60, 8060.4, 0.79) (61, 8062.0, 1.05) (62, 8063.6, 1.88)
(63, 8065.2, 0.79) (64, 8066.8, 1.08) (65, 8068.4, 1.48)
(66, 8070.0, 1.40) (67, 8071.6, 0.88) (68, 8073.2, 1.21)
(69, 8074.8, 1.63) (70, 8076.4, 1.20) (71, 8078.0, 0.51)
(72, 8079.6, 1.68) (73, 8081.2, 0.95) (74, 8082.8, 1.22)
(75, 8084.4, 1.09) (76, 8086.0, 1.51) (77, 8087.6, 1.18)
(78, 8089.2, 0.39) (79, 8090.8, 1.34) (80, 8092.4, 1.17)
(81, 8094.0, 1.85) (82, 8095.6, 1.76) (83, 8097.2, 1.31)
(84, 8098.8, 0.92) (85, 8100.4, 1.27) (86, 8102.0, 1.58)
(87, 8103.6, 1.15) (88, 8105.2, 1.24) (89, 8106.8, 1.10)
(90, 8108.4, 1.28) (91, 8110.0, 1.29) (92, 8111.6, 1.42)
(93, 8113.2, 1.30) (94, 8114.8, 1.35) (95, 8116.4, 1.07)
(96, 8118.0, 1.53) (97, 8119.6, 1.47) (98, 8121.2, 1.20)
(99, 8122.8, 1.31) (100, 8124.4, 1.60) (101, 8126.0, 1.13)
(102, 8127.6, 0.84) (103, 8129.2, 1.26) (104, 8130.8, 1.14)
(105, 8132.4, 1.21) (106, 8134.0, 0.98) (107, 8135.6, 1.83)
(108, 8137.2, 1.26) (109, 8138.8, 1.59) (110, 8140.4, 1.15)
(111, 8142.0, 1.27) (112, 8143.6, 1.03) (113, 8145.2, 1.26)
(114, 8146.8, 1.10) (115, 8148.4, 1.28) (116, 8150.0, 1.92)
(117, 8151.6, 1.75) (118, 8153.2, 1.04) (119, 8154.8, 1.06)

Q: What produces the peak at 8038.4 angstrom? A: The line [S II] 6716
